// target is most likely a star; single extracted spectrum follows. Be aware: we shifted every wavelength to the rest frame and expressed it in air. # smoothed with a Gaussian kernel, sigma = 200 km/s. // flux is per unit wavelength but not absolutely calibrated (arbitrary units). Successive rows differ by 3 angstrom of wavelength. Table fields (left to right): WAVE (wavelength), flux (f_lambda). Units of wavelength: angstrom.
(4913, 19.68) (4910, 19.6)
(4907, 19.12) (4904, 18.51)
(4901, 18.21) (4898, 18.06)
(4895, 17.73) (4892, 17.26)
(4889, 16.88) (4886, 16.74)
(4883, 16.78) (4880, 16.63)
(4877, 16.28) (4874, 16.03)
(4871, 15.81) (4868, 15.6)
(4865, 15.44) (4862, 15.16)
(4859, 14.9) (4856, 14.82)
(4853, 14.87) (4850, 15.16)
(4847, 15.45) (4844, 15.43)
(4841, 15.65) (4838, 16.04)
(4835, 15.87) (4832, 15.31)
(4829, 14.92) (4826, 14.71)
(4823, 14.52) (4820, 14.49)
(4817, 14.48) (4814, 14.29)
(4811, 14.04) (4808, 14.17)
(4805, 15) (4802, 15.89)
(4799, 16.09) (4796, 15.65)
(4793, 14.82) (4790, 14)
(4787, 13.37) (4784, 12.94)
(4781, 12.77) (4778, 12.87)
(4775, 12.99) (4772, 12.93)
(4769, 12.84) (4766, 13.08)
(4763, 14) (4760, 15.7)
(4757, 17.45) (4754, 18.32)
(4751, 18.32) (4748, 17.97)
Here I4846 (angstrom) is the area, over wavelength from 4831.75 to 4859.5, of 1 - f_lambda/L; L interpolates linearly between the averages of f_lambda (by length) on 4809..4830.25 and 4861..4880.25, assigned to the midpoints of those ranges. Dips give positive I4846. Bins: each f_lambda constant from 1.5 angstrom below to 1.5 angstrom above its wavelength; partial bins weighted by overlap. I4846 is -0.4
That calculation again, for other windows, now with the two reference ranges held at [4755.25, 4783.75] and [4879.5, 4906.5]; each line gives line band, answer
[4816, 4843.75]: 0.90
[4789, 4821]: 0.13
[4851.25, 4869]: 1.53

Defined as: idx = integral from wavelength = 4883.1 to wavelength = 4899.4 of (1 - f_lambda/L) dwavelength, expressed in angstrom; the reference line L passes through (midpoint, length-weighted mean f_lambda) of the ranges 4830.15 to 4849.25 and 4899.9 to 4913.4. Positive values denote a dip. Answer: 0.8 angstrom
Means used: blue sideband 15.6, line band 17.3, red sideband 19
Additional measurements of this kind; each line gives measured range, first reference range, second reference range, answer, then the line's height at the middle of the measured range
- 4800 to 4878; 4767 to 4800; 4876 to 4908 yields 2.2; 15.6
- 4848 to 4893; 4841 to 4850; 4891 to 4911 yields 2.4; 16.7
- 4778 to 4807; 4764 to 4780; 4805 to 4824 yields -1.6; 13.6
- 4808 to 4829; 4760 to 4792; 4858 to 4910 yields 0.4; 14.7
